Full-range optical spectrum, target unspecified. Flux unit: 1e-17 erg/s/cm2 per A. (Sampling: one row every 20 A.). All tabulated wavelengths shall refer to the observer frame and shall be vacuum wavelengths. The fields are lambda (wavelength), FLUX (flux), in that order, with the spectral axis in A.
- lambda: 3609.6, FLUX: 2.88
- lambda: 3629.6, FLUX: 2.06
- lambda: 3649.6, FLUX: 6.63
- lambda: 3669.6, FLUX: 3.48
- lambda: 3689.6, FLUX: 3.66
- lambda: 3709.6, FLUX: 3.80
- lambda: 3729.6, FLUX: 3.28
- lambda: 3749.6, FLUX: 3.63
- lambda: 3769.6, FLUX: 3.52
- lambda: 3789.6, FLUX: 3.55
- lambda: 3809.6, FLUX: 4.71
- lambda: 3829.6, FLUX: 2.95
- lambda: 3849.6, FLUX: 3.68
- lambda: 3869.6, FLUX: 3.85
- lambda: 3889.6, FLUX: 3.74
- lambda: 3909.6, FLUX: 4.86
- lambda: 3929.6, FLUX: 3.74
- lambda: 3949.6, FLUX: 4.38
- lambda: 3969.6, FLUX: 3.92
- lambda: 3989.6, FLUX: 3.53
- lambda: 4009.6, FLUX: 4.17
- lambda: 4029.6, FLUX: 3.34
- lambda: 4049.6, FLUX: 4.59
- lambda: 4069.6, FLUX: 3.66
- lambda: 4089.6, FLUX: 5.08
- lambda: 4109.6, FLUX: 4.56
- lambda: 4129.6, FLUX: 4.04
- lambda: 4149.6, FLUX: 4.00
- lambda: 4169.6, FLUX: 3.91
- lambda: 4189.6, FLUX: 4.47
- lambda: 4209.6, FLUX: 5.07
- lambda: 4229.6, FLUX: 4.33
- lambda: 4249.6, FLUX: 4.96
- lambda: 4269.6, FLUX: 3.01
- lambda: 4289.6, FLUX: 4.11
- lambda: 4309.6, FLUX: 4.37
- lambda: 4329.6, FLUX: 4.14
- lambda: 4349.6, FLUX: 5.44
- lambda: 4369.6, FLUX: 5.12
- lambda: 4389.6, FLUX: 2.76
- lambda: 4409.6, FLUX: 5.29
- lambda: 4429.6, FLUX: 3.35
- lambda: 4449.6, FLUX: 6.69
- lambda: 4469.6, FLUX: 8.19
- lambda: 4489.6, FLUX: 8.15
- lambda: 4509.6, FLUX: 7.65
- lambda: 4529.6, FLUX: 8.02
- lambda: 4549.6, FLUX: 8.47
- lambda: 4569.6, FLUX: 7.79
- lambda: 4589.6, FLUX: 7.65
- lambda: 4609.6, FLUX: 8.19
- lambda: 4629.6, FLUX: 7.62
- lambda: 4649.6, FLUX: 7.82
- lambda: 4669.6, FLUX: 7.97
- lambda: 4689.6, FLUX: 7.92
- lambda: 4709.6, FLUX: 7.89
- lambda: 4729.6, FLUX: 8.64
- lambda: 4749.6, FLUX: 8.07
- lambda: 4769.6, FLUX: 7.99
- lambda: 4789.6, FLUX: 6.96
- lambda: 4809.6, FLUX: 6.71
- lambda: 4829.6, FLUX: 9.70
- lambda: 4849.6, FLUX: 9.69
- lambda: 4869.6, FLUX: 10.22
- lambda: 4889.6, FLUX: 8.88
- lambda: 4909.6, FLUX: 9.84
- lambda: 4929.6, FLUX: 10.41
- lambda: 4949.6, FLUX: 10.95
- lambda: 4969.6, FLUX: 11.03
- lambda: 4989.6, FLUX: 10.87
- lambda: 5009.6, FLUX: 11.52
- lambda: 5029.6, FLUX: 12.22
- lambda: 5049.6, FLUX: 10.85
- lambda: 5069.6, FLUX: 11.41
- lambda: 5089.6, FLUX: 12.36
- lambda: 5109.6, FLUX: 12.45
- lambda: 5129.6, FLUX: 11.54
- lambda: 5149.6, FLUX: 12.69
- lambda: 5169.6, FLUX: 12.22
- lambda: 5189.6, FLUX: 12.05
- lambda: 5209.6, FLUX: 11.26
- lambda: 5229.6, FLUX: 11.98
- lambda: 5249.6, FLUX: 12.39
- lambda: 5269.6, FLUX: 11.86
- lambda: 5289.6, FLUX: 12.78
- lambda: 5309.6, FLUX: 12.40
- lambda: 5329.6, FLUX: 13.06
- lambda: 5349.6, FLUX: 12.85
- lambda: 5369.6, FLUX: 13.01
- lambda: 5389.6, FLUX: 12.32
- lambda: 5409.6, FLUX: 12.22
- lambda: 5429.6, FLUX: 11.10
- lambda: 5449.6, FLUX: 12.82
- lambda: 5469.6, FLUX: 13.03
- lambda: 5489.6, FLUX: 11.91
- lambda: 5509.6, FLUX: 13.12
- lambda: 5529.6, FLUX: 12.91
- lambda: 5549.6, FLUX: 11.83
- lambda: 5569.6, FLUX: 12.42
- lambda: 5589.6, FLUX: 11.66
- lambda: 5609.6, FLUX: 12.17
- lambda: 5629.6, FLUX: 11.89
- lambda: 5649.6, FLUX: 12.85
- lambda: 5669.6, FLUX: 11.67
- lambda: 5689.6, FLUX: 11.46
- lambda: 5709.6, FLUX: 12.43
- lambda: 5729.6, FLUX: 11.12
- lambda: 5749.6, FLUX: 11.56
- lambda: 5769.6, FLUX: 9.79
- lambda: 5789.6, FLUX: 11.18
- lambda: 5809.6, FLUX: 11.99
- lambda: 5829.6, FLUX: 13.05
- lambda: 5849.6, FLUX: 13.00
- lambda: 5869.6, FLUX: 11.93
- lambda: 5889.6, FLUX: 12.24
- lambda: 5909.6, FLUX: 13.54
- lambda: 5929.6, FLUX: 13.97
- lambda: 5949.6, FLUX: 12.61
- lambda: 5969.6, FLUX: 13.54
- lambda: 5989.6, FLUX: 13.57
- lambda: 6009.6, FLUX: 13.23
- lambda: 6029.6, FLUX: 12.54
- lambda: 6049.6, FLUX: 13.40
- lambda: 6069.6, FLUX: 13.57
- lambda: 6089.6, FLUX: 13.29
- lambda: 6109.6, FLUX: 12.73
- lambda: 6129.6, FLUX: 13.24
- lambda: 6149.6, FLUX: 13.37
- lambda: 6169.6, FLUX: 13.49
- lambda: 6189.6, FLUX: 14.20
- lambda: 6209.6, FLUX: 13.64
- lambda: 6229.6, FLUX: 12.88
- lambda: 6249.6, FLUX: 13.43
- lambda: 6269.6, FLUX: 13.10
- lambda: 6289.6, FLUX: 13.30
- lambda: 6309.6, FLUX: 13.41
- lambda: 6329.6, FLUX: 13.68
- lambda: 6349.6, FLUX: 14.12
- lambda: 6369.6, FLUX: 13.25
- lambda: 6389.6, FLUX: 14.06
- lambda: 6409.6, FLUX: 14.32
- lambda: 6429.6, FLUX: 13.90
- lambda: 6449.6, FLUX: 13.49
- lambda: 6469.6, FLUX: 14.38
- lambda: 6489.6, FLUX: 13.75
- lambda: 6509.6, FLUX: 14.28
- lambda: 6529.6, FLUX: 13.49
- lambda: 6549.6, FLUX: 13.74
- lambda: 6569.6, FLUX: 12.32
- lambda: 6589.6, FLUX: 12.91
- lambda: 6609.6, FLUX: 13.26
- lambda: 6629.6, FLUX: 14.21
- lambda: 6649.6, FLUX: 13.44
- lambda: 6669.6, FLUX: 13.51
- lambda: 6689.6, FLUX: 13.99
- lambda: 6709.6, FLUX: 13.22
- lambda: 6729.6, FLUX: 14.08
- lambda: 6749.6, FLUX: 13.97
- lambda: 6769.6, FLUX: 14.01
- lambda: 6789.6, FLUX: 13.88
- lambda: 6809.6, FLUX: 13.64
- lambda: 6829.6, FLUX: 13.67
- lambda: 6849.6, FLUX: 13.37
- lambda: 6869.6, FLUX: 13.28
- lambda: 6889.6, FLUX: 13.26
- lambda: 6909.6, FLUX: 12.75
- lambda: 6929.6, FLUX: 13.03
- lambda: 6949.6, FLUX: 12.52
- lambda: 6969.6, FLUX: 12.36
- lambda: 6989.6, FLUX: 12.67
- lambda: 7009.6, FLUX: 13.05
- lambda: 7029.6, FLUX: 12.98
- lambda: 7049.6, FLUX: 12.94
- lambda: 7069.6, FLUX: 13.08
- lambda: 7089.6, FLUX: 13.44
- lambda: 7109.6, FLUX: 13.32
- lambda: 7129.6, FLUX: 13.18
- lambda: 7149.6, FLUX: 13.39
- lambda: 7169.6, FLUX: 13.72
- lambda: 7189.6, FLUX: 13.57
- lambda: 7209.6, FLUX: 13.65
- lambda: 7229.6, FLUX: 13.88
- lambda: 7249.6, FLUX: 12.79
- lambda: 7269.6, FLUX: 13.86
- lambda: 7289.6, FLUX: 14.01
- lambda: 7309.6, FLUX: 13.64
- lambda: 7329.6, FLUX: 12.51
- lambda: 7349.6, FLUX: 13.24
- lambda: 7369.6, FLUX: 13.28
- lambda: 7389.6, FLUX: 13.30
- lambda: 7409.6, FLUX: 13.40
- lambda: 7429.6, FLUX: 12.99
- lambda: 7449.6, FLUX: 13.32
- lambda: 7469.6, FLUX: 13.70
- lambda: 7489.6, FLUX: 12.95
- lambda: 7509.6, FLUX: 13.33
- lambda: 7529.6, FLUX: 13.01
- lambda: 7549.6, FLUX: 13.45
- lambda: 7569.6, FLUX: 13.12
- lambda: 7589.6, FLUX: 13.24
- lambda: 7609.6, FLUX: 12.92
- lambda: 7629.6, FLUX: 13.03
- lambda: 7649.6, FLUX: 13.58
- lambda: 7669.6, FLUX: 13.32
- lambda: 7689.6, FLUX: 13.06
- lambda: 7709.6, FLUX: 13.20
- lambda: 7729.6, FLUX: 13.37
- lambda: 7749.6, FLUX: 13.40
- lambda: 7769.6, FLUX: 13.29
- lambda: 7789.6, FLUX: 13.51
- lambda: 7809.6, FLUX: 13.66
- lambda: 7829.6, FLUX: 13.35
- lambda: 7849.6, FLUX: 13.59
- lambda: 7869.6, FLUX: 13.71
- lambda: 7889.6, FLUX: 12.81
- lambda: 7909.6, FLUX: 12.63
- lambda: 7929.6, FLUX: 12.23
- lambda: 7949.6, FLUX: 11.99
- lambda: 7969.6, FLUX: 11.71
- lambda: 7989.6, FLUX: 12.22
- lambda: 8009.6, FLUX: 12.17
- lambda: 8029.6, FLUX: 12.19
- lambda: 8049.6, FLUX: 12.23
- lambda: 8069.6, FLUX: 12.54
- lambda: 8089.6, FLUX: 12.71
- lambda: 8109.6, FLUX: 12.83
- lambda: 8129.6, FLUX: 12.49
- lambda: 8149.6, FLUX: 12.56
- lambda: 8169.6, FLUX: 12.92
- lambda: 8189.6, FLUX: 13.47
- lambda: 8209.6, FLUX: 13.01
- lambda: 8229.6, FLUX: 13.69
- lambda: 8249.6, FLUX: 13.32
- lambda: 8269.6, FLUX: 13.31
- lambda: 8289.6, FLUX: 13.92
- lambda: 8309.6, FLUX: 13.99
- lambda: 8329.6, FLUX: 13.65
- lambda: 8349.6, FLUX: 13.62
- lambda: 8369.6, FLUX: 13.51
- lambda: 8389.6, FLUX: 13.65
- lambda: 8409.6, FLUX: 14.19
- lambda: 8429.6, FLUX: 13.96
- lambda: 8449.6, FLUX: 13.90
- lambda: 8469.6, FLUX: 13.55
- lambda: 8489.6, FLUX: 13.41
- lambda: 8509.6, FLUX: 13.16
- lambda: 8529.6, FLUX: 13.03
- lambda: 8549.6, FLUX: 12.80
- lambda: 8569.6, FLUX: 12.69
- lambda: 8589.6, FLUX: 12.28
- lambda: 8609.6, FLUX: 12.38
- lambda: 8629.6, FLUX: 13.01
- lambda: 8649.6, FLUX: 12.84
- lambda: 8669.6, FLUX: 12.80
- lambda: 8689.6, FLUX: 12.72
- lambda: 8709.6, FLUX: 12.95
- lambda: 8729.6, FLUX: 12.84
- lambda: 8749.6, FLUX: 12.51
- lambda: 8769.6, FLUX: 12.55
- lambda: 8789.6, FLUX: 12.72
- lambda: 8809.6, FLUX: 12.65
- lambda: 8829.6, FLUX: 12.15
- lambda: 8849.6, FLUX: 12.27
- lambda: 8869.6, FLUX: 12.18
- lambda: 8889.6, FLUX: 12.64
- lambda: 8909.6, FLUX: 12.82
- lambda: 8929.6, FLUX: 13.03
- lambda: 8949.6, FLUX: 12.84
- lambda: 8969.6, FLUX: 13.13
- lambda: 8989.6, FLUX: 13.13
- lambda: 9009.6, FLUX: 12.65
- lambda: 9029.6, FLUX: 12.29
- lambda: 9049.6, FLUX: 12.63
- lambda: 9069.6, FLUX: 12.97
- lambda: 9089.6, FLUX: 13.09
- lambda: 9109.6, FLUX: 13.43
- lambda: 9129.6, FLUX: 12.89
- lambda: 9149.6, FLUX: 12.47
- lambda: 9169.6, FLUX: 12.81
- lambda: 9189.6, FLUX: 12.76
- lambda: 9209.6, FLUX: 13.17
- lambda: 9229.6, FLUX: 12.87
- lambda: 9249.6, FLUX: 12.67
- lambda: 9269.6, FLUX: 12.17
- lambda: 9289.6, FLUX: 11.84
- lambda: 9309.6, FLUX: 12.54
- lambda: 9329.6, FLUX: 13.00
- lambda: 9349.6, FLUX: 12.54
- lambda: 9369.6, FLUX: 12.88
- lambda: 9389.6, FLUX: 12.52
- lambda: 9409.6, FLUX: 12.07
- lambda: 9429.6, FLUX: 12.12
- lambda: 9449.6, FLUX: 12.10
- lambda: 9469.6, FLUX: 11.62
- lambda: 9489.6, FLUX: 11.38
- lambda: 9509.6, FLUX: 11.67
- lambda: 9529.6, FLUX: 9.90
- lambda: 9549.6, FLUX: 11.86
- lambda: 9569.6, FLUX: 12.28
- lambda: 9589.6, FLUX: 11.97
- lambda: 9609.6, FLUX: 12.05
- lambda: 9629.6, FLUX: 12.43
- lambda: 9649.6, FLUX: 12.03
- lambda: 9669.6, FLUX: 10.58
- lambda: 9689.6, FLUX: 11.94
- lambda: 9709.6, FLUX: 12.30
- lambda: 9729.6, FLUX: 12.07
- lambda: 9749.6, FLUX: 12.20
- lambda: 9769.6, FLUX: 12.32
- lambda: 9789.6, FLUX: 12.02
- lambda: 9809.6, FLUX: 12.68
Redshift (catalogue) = 0.116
